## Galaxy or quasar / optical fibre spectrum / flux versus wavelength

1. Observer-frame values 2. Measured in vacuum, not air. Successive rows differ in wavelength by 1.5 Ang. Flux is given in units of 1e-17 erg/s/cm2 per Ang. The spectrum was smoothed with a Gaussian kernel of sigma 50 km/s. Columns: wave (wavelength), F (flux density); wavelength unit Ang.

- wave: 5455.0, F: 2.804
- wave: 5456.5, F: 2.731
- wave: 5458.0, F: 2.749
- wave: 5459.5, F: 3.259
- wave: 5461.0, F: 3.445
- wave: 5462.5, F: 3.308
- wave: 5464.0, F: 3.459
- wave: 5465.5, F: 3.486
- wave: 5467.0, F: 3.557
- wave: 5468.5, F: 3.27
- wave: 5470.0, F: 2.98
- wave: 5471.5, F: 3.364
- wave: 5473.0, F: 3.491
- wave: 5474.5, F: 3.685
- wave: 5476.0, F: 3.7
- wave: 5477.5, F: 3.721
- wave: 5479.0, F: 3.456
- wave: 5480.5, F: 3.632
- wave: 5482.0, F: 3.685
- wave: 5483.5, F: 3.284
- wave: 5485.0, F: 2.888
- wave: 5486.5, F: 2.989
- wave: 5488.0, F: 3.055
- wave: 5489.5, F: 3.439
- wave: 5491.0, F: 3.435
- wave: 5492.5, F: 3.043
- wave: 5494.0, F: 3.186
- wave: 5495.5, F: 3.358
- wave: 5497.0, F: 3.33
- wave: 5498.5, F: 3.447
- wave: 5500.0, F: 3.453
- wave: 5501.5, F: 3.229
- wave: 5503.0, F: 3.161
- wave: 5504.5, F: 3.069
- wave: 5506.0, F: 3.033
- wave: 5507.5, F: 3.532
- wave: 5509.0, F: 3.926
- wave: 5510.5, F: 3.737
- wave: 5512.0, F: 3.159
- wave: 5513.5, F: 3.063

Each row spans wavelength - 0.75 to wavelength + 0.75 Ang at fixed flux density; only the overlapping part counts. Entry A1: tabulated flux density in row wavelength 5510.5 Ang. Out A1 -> 3.737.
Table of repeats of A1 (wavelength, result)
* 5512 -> 3.159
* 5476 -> 3.7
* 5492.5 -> 3.043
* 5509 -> 3.926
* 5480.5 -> 3.632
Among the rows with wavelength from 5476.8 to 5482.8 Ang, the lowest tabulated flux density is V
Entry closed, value 3.456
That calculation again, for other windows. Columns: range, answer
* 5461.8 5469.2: 3.27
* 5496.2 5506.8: 3.033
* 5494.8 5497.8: 3.33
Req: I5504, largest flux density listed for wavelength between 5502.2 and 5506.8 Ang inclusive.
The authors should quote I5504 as 3.161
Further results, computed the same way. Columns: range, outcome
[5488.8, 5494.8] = 3.439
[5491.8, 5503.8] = 3.453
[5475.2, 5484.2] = 3.721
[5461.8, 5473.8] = 3.557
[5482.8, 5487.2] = 3.284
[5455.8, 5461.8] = 3.445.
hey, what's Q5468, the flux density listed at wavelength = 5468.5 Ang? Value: 3.27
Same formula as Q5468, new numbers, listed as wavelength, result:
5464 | 3.459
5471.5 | 3.364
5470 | 2.98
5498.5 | 3.447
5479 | 3.456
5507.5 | 3.532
